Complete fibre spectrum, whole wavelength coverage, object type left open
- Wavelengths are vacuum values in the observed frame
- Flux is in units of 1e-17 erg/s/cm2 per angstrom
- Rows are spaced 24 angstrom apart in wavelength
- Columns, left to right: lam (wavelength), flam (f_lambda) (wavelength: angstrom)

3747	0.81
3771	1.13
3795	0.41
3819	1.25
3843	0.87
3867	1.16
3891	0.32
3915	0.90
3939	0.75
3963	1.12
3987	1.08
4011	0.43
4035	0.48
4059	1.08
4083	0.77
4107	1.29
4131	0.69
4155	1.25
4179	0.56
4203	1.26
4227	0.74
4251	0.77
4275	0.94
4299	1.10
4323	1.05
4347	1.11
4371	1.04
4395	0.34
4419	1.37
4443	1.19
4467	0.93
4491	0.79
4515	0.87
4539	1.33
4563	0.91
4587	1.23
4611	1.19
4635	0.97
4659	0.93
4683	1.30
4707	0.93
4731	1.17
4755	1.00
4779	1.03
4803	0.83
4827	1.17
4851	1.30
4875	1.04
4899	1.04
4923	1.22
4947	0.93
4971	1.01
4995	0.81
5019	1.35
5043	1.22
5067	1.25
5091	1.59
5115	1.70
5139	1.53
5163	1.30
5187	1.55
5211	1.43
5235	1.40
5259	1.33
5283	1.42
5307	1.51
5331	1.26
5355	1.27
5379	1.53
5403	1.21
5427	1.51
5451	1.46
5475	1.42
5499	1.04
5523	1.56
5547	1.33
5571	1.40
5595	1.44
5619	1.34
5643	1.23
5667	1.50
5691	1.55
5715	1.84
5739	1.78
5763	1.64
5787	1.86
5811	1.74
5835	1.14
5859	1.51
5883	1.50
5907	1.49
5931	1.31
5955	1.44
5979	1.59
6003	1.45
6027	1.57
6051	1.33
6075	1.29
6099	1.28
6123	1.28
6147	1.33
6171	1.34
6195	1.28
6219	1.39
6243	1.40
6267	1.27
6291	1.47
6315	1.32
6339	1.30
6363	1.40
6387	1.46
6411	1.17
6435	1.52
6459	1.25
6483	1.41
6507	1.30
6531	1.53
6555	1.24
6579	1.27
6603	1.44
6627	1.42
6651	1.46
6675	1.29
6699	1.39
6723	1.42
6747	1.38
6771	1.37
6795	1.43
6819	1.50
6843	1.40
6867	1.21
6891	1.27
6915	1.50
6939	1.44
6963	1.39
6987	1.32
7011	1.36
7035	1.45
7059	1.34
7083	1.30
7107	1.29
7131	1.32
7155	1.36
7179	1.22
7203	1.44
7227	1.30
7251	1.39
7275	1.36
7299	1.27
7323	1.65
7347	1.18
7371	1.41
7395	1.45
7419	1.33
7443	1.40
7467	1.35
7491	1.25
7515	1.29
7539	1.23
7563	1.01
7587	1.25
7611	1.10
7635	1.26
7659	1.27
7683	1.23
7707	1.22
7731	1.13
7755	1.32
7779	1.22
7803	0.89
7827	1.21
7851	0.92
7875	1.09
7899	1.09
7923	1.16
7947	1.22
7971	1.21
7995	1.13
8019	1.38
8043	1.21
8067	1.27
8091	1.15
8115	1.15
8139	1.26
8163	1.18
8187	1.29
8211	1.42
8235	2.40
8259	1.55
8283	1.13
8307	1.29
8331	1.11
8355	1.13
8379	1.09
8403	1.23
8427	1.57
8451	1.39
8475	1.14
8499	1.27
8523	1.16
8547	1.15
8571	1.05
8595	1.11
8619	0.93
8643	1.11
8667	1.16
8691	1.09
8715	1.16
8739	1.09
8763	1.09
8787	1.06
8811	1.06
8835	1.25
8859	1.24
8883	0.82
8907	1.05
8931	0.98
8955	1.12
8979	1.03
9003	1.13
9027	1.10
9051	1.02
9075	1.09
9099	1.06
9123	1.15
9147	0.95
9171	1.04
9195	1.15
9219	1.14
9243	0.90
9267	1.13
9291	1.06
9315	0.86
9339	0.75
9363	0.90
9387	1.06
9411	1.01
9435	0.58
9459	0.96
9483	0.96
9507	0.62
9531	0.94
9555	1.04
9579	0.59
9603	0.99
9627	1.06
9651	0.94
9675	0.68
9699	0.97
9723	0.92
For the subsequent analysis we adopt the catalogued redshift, 0.26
